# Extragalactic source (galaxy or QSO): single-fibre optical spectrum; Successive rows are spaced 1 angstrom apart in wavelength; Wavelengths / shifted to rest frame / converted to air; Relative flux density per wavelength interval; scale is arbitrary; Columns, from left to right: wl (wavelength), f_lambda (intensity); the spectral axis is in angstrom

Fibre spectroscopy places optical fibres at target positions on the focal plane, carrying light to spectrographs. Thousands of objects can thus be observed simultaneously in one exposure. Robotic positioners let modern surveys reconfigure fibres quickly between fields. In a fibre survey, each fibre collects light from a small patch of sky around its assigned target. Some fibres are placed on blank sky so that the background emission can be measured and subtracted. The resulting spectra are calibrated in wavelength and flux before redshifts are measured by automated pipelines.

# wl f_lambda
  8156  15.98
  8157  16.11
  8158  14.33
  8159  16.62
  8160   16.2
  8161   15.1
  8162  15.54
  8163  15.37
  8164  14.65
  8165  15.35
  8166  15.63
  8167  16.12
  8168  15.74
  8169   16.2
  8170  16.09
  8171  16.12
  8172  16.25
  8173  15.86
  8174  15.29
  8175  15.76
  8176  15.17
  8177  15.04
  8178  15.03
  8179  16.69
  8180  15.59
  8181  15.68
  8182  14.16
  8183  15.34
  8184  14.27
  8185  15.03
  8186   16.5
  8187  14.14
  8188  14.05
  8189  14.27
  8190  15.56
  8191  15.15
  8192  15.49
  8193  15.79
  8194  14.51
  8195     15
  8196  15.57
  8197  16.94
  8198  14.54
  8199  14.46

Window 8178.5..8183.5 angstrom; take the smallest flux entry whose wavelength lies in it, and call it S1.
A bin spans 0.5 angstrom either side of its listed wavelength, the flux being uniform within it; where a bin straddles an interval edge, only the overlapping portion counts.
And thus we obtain 14.16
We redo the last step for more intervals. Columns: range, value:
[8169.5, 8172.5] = 16.09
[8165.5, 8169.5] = 15.63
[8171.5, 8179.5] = 15.03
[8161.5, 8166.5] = 14.65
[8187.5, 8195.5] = 14.05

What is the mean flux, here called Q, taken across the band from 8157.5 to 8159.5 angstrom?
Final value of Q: 15.5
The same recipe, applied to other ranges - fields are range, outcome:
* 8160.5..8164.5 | 15.2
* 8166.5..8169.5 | 16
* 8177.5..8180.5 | 15.8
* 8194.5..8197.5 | 15.8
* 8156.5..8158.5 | 15.2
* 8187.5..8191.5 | 14.8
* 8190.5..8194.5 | 15.2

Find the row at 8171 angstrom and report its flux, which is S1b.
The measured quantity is 16.12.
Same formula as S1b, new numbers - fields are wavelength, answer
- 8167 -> 16.12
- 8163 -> 15.37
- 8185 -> 15.03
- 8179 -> 16.69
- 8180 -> 15.59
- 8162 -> 15.54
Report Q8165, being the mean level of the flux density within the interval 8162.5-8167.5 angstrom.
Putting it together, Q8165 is 15.4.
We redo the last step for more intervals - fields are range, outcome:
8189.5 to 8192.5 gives 15.4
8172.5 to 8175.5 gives 15.6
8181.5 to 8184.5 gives 14.6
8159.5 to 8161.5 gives 15.6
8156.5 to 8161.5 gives 15.7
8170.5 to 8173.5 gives 16.1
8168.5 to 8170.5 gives 16.1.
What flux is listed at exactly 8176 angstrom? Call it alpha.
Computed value 15.17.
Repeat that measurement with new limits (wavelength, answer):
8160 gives 16.2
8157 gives 16.11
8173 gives 15.86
